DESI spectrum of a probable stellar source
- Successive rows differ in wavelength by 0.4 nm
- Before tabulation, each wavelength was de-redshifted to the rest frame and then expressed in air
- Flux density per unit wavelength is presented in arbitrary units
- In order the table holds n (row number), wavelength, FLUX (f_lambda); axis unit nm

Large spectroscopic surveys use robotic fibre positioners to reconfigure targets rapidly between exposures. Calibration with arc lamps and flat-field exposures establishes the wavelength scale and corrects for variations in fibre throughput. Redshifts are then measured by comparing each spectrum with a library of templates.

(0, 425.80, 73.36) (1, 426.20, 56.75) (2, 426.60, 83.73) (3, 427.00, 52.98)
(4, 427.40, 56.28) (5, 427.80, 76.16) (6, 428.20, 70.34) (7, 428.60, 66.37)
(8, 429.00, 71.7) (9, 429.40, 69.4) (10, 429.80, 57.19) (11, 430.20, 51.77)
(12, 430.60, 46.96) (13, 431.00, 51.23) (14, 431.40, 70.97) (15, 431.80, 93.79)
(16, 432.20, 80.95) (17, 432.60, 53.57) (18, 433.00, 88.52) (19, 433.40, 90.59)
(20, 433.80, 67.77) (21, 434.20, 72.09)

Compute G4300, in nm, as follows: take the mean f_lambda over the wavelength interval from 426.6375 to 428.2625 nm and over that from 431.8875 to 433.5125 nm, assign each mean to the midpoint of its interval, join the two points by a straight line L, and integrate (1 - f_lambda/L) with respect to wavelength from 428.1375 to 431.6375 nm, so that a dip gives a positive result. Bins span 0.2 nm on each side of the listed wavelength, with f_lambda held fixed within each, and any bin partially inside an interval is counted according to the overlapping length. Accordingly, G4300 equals 0.47 nm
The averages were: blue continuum 65.4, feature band 61.8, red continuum 78.8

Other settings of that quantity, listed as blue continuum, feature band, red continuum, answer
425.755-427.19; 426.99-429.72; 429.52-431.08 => -0.34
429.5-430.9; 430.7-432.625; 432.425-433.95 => -0.18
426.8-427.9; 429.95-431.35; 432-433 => 0.31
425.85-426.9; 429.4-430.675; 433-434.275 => 0.32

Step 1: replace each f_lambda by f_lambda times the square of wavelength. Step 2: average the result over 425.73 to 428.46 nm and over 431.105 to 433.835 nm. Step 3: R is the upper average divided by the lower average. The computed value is 1.19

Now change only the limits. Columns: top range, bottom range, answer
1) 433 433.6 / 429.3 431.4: 1.62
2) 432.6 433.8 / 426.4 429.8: 1.21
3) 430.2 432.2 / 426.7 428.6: 1.03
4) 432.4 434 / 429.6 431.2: 1.47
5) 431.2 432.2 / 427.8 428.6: 1.18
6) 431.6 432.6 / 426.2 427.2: 1.25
